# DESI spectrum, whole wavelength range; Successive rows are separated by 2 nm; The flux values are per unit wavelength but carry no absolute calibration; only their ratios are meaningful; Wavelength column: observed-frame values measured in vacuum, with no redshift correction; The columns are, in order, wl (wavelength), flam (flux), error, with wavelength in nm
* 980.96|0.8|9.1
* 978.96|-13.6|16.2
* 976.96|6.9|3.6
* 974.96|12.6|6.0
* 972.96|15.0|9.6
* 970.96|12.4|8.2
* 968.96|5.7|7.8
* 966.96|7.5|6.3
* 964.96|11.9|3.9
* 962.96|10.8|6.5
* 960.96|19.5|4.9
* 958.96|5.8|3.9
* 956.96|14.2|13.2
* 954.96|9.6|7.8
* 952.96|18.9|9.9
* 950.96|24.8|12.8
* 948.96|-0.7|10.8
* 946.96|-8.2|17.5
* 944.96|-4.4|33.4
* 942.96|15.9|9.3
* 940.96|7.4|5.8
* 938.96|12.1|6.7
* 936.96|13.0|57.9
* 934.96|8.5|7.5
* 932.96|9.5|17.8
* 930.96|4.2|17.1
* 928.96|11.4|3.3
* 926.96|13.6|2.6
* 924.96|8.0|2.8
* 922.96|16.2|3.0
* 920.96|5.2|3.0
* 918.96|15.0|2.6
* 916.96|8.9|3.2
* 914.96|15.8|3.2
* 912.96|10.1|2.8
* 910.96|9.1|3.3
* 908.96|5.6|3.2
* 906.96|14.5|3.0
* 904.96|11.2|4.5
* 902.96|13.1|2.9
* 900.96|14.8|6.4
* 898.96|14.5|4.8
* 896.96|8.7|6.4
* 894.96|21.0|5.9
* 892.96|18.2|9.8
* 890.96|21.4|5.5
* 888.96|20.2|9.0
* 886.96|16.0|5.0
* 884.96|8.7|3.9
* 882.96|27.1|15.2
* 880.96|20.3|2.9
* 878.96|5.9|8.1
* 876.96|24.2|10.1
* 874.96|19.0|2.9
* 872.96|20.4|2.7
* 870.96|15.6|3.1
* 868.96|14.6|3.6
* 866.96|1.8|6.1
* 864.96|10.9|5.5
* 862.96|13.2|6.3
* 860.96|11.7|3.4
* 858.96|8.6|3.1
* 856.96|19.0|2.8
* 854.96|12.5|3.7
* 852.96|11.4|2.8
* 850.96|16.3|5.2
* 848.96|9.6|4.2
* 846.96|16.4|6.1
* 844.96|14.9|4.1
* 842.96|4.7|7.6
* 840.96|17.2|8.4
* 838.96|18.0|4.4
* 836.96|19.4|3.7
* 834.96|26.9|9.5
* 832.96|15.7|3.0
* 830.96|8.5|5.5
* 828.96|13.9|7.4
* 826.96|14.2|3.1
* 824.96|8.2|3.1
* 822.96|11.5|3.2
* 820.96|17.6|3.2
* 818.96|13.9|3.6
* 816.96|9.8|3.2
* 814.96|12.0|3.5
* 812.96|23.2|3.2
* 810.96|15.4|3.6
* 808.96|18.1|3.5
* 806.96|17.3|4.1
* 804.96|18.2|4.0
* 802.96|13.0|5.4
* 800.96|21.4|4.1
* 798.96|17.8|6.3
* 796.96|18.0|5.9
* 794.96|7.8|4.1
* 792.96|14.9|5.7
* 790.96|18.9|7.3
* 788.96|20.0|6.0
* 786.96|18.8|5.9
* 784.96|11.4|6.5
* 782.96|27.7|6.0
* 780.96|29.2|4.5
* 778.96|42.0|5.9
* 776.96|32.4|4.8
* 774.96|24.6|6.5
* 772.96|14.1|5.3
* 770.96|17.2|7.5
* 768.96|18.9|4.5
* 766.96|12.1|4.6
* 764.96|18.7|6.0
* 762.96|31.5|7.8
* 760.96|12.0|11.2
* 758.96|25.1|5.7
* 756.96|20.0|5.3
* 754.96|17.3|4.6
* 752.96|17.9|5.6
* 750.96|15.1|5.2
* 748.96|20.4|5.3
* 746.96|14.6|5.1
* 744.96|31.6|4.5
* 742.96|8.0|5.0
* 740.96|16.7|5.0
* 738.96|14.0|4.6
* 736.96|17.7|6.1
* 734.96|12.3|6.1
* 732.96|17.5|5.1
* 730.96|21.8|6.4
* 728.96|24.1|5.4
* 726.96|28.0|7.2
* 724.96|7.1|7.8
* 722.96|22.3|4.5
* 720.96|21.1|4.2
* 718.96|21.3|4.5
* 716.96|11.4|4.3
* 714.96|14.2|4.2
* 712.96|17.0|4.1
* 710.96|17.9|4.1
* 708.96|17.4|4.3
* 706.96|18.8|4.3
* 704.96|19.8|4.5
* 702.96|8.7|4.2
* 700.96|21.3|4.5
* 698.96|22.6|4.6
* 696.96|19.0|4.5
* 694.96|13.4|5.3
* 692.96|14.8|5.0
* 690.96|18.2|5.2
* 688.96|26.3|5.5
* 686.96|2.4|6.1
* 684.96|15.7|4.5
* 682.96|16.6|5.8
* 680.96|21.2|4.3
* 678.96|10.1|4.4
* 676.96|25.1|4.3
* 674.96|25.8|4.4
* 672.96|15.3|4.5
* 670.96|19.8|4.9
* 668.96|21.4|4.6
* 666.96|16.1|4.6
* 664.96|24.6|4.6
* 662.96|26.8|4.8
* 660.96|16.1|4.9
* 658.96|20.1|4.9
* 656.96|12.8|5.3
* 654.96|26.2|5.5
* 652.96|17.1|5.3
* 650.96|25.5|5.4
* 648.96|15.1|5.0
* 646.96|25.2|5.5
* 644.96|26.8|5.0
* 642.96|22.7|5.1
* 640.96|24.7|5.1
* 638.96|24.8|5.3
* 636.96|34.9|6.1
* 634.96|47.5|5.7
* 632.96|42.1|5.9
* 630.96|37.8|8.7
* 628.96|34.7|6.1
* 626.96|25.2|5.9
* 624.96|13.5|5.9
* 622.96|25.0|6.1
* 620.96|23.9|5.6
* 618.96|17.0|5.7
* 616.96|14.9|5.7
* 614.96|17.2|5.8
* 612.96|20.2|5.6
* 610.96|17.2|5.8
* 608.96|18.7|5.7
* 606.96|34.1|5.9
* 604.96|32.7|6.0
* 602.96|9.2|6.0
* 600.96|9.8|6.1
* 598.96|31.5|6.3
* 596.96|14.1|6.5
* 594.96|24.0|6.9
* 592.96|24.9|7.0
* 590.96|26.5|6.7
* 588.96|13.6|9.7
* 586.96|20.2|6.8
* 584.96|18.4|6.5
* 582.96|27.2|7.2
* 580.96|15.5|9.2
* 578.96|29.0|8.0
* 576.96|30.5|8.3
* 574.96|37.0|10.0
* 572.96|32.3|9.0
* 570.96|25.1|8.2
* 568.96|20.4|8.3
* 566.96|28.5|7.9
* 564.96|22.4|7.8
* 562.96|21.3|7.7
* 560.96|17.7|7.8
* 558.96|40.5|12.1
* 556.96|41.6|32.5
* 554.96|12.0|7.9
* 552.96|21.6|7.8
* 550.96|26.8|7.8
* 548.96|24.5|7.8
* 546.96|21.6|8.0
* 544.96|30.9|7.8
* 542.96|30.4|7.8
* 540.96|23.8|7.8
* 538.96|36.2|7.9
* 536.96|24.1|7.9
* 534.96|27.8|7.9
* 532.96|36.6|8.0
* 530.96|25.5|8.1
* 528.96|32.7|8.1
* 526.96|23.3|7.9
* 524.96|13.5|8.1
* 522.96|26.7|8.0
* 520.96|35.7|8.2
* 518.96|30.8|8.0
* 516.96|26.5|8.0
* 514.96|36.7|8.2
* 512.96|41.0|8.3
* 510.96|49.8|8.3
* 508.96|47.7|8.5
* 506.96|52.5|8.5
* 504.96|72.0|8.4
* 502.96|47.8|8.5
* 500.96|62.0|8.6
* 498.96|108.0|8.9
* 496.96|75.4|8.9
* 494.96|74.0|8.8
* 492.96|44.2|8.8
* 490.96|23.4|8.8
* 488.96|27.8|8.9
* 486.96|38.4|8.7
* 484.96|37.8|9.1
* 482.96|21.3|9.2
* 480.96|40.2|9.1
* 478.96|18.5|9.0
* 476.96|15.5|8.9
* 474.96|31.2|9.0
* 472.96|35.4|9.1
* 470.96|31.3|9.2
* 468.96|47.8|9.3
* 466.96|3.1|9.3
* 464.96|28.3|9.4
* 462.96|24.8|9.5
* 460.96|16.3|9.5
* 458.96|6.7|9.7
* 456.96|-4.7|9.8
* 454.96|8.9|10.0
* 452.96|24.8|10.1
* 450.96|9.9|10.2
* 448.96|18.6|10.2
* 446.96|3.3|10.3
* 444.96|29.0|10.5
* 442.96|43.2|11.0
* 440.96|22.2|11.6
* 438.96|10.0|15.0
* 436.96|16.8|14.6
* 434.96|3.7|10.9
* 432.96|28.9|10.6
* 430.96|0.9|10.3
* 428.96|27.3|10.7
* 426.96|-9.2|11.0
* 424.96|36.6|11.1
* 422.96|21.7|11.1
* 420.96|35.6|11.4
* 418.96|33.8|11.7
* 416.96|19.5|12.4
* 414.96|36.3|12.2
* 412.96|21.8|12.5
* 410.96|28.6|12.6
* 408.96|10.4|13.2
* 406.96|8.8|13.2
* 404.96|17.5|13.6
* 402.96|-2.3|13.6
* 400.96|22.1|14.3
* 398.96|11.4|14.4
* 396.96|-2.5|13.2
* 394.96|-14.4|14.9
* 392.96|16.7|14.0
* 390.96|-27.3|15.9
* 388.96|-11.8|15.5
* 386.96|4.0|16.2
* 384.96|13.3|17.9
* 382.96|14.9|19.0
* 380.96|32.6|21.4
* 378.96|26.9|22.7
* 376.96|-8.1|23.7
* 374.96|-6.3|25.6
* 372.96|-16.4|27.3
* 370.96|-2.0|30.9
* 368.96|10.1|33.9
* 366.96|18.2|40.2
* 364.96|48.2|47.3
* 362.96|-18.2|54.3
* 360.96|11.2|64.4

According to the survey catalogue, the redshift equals 3.08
